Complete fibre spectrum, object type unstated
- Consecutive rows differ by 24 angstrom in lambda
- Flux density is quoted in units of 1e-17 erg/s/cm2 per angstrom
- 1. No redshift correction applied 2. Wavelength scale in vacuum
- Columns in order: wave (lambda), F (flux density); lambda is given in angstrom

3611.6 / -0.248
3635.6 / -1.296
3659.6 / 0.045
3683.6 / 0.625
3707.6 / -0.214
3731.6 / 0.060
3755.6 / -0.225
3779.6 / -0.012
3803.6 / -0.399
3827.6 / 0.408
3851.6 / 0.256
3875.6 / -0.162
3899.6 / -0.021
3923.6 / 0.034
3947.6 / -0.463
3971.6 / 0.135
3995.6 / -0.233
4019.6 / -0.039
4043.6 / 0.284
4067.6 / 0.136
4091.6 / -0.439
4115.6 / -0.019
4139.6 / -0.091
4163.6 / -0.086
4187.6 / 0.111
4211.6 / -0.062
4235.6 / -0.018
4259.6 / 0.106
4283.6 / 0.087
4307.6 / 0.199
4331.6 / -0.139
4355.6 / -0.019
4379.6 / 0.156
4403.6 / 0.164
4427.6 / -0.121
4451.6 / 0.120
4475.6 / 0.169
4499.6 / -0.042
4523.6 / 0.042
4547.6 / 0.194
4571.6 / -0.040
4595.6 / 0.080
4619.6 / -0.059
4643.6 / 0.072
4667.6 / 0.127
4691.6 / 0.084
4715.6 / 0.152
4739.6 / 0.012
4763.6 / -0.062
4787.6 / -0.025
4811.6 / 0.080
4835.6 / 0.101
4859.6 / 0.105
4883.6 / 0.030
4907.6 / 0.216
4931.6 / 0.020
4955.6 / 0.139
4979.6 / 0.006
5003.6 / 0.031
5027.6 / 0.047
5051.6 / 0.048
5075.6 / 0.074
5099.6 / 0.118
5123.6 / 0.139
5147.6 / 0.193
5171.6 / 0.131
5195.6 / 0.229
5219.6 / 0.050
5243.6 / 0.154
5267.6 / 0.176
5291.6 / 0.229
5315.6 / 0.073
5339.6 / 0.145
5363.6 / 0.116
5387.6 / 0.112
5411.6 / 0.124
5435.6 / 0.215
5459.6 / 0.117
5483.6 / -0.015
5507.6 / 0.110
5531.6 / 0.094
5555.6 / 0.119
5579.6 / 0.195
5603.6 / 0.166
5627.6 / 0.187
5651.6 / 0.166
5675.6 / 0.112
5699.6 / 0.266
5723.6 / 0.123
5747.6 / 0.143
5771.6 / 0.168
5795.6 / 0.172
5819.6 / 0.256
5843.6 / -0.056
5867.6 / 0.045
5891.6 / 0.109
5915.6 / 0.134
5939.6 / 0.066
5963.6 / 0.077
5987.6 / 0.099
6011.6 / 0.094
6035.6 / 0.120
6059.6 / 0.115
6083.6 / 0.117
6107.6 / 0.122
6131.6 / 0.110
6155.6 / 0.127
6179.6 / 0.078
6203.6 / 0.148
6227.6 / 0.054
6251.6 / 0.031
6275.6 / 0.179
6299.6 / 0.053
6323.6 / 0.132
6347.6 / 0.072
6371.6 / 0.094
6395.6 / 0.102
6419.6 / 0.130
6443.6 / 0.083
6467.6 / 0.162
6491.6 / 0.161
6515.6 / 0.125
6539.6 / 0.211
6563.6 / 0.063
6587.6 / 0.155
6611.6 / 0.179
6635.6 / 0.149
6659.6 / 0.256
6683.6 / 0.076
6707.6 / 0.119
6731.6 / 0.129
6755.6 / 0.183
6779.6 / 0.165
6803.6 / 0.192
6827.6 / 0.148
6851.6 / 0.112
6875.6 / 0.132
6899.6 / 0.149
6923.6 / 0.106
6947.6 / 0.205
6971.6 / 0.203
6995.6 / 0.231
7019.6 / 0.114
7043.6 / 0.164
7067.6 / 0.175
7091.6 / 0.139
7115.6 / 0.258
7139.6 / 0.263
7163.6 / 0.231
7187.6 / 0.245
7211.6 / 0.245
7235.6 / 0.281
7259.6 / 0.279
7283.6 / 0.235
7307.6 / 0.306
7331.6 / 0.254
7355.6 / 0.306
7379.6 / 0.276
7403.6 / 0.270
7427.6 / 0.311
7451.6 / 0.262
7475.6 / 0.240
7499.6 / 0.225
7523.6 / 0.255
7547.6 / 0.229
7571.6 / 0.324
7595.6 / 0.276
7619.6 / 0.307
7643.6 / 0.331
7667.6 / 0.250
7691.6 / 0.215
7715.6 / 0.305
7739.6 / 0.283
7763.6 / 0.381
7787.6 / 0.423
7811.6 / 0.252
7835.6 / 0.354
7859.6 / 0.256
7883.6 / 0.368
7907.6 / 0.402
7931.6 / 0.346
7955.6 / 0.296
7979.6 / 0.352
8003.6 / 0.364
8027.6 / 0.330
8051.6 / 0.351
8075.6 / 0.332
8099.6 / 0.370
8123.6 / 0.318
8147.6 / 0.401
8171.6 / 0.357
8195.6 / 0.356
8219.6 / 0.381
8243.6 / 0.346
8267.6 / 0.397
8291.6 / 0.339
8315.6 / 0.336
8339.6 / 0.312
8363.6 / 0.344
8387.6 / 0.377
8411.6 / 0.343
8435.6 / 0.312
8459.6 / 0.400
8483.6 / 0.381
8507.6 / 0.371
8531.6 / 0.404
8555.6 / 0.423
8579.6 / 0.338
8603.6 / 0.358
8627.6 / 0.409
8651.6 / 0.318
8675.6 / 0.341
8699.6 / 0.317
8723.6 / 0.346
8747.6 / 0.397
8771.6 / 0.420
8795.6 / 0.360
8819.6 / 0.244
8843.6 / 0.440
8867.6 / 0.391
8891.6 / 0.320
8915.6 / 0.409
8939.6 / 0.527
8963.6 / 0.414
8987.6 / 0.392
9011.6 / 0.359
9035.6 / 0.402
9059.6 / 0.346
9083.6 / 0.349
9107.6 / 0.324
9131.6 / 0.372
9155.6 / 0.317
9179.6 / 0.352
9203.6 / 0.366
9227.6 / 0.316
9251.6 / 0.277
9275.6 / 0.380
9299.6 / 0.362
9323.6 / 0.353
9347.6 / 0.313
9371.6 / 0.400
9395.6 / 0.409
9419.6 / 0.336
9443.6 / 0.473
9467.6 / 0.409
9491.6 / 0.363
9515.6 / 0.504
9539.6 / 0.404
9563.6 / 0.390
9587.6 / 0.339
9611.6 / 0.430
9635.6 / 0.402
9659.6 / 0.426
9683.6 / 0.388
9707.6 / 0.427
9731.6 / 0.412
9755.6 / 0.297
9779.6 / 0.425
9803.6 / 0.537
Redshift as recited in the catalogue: 0.785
